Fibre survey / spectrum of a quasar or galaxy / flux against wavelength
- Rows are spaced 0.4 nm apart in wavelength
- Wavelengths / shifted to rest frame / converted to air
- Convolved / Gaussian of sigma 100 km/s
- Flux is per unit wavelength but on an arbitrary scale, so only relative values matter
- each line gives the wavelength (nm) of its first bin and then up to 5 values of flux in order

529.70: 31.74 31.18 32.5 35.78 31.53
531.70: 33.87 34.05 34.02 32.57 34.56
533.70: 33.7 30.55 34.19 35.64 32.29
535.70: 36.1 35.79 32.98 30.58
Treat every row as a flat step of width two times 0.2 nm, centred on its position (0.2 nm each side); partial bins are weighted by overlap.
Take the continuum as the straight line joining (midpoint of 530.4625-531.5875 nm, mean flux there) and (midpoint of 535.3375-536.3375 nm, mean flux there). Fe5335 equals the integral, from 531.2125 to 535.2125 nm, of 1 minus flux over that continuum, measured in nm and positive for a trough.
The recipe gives 0.089 nm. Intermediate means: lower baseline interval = 33.4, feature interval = 33.5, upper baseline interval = 35.2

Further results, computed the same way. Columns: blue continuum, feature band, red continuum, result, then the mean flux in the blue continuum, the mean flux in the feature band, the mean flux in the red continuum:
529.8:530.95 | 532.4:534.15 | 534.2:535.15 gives 0.028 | 32.7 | 33.2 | 34.3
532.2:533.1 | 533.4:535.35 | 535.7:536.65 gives 0.038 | 33.4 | 33.4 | 34.8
